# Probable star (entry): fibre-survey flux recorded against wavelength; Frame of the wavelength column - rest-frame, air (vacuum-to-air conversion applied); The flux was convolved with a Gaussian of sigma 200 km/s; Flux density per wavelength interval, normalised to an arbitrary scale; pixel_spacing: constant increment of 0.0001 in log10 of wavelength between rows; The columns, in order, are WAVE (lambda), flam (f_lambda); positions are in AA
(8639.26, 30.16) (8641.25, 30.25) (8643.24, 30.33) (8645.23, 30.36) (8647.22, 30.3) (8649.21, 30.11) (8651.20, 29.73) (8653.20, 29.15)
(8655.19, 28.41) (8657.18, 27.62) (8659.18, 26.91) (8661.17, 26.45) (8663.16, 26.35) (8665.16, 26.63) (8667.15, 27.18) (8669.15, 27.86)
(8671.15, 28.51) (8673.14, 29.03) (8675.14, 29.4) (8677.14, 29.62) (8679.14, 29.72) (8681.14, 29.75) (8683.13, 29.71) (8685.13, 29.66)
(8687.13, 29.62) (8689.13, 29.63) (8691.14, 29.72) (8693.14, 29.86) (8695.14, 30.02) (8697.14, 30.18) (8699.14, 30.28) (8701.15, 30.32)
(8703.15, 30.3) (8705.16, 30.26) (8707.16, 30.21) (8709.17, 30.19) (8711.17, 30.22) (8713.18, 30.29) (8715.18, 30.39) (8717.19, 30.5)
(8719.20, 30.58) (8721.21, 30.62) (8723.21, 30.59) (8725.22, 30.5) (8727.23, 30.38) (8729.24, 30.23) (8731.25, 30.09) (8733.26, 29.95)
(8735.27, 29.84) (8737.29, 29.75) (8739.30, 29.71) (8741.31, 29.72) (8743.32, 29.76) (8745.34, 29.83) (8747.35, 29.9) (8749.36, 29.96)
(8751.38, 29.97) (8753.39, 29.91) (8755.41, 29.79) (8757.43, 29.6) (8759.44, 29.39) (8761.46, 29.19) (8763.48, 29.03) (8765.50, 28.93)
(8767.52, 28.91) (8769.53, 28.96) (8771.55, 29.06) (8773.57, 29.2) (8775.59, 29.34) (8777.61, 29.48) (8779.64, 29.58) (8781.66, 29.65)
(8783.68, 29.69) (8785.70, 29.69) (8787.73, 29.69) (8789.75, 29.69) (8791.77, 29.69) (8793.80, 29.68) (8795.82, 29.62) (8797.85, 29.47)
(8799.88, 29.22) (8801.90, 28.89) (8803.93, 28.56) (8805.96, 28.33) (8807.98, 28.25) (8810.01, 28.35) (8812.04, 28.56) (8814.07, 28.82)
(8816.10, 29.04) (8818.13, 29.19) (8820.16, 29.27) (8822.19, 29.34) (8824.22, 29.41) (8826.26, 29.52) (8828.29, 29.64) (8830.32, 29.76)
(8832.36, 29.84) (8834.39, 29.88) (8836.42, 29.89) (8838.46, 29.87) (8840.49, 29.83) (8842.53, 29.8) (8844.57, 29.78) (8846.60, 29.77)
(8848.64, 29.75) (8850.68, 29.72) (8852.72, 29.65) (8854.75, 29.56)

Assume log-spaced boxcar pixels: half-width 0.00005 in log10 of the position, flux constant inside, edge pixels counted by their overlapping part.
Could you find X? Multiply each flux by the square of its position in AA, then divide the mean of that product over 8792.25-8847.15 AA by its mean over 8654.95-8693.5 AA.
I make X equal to 1.06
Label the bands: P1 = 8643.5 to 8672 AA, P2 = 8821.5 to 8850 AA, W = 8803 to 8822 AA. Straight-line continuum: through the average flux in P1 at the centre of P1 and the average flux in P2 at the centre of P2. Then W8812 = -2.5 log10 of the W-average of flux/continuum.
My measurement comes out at 0.030 mag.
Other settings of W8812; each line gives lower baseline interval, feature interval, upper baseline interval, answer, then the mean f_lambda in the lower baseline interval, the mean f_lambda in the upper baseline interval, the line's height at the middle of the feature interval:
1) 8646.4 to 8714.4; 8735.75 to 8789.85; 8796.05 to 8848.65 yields -0.010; 29.2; 29.3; 29.3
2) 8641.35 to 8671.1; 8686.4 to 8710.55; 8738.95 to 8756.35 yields -0.035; 28.4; 29.8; 29.1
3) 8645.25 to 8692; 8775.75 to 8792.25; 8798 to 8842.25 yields -0.019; 28.8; 29.2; 29.1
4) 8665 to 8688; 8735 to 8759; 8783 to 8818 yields -0.027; 29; 29.1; 29.1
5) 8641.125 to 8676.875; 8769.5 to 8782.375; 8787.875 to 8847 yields -0.007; 28.6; 29.3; 29.1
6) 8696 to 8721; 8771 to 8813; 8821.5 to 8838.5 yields 0.024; 30.3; 29.7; 29.9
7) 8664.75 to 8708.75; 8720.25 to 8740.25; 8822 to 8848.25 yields -0.023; 29.5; 29.7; 29.6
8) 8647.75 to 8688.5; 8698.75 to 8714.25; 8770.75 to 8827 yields -0.054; 28.6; 29.2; 28.8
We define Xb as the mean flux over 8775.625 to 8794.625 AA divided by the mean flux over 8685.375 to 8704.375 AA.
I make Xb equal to 0.99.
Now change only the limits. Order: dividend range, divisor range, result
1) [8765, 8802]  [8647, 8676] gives 1.04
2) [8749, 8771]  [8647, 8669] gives 1.05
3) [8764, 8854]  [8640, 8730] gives 1.00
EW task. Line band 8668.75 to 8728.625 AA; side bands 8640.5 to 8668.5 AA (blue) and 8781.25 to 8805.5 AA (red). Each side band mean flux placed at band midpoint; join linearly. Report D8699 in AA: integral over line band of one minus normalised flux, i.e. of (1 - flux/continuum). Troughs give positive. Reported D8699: -2.36 AA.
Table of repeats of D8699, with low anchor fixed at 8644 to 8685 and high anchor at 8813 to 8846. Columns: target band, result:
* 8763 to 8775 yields 0.1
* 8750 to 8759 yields -0.2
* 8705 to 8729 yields -1.2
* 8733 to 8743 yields -0.2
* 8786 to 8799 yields -0.1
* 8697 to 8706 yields -0.4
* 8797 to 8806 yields 0.1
